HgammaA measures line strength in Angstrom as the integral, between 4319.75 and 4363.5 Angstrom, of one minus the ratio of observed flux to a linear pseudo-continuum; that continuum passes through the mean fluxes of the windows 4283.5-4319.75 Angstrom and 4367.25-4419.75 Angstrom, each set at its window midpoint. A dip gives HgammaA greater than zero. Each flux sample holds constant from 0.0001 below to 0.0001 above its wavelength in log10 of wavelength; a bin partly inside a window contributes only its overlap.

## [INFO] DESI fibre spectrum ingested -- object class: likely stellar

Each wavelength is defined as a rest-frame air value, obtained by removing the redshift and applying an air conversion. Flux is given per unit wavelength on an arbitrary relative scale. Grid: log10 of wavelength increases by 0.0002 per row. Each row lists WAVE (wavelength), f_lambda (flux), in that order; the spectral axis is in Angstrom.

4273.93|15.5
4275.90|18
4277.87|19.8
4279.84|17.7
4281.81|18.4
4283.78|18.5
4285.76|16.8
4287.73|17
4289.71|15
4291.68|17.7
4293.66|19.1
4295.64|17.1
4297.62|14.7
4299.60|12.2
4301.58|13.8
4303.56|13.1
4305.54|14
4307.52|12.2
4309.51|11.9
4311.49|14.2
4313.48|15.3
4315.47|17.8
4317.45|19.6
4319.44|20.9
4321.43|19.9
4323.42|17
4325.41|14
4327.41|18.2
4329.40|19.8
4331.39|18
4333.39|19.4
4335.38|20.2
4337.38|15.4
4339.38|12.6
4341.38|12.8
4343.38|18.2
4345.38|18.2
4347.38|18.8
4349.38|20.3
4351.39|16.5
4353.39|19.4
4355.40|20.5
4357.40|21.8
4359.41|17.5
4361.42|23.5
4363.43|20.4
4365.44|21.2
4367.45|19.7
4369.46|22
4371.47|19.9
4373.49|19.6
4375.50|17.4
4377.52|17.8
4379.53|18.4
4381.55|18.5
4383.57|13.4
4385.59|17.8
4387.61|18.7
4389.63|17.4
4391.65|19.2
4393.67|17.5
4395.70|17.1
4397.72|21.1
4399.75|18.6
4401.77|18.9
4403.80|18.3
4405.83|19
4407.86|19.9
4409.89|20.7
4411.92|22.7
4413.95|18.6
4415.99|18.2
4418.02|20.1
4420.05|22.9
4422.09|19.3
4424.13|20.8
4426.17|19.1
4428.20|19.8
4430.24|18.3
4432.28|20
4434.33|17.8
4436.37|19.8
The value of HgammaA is -3.04 Angstrom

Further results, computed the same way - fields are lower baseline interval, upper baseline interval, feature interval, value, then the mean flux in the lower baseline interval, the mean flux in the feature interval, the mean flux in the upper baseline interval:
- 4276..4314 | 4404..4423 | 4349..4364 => -1.63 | 15.8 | 20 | 20.1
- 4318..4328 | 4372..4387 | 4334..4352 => 0.85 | 18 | 17.1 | 17.7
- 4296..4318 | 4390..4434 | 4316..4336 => -4.35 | 14.4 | 18.7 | 19.5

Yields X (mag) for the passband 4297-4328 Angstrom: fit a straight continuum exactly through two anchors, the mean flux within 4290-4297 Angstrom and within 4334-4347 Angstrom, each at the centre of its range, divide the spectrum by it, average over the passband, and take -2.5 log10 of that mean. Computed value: 0.101 mag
